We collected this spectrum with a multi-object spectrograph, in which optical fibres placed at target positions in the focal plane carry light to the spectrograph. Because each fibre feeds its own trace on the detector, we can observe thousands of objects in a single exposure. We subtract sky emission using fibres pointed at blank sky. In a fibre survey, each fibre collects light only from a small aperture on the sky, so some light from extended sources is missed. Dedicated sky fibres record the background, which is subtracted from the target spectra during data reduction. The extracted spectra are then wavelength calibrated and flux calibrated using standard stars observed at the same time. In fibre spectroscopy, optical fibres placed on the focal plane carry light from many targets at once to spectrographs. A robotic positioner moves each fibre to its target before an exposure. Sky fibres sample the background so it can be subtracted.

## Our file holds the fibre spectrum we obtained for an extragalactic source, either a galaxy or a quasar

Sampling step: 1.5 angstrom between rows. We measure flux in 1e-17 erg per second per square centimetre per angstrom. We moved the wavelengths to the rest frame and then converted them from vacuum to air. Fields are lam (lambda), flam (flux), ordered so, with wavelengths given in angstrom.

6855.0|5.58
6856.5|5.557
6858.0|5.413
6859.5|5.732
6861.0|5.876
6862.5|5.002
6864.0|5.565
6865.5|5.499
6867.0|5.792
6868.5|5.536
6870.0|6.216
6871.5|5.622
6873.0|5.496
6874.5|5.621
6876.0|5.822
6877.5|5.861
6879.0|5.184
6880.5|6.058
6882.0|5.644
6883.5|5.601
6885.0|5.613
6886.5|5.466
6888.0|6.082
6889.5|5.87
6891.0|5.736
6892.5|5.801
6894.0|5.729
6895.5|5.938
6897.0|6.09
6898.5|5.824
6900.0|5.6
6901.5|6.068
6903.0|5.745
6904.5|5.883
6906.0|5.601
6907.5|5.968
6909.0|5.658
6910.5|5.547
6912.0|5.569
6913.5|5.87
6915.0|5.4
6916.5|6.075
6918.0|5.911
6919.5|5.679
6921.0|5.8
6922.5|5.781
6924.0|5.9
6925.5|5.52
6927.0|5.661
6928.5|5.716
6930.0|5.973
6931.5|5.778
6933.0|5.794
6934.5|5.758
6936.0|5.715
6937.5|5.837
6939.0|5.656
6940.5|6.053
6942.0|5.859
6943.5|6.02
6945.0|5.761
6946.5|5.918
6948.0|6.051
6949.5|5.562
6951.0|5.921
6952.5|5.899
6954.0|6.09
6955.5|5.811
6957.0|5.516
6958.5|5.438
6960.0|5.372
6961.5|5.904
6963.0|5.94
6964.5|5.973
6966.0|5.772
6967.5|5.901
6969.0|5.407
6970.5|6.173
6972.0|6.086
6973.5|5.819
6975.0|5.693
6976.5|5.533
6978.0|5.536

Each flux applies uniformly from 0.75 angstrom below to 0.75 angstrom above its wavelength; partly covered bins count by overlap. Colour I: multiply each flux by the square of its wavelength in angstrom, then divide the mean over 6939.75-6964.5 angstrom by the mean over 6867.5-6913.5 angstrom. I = 1.03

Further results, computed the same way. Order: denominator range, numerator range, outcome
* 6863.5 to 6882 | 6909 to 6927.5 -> 1.02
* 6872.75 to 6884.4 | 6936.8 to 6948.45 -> 1.06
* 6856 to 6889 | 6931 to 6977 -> 1.05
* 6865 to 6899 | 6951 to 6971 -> 1.03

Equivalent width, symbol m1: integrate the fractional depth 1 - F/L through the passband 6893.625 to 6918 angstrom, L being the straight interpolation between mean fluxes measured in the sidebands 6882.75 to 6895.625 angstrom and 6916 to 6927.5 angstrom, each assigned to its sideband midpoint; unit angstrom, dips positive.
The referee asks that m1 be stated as -0.1 angstrom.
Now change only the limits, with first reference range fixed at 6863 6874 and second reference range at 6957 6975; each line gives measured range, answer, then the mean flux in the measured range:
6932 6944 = -0.18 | 5.83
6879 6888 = 0.01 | 5.67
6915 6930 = -0.12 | 5.77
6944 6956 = -0.25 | 5.88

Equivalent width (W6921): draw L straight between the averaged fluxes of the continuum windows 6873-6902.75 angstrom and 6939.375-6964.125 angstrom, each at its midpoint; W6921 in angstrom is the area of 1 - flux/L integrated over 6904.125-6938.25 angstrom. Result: 0.2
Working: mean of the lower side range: 5.76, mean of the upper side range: 5.82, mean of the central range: 5.75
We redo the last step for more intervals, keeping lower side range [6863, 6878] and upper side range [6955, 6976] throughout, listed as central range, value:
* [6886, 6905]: -0.4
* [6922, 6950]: -0.3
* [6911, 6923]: -0.1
